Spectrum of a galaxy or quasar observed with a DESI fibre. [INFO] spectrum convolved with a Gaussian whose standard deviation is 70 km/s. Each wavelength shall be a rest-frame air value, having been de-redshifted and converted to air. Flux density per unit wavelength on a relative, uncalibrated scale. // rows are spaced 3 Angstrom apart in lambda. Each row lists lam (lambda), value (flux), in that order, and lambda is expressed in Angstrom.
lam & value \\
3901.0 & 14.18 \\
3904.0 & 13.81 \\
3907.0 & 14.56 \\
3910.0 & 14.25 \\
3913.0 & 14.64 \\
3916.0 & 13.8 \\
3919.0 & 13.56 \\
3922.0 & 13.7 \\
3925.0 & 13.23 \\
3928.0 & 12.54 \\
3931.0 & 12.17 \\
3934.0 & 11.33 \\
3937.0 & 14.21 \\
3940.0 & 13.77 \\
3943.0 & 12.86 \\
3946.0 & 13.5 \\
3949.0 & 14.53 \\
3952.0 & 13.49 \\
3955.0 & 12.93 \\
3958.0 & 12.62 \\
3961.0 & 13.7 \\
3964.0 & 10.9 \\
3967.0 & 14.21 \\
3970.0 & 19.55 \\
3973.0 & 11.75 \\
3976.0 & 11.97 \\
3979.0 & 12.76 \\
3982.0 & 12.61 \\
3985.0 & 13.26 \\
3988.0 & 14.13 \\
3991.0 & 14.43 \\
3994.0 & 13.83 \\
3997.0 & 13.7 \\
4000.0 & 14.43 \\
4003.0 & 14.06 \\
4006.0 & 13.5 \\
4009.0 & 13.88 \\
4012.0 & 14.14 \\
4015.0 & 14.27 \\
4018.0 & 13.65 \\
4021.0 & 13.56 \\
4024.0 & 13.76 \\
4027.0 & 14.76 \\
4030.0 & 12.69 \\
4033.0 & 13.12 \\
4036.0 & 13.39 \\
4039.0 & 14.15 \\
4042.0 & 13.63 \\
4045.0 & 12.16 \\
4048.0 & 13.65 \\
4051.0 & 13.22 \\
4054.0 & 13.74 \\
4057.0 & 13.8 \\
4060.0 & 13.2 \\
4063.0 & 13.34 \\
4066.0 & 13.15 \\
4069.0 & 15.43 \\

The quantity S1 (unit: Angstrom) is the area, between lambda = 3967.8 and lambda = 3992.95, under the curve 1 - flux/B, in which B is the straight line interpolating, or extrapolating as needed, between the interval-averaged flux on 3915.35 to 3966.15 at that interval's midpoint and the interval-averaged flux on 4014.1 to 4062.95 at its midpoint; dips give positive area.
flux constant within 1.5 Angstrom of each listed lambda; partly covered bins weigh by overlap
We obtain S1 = -1.02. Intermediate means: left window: 13.1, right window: 13.5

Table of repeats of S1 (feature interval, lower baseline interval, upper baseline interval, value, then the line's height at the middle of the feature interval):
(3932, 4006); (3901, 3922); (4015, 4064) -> 1.66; 13.8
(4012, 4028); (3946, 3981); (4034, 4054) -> -0.68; 13.4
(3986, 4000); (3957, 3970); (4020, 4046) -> -0.48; 13.6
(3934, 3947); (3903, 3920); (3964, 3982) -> 0.54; 13.9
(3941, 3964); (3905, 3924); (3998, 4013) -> 1.32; 14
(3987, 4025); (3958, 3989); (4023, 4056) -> -1.40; 13.5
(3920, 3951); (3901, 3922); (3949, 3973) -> 1.68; 14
